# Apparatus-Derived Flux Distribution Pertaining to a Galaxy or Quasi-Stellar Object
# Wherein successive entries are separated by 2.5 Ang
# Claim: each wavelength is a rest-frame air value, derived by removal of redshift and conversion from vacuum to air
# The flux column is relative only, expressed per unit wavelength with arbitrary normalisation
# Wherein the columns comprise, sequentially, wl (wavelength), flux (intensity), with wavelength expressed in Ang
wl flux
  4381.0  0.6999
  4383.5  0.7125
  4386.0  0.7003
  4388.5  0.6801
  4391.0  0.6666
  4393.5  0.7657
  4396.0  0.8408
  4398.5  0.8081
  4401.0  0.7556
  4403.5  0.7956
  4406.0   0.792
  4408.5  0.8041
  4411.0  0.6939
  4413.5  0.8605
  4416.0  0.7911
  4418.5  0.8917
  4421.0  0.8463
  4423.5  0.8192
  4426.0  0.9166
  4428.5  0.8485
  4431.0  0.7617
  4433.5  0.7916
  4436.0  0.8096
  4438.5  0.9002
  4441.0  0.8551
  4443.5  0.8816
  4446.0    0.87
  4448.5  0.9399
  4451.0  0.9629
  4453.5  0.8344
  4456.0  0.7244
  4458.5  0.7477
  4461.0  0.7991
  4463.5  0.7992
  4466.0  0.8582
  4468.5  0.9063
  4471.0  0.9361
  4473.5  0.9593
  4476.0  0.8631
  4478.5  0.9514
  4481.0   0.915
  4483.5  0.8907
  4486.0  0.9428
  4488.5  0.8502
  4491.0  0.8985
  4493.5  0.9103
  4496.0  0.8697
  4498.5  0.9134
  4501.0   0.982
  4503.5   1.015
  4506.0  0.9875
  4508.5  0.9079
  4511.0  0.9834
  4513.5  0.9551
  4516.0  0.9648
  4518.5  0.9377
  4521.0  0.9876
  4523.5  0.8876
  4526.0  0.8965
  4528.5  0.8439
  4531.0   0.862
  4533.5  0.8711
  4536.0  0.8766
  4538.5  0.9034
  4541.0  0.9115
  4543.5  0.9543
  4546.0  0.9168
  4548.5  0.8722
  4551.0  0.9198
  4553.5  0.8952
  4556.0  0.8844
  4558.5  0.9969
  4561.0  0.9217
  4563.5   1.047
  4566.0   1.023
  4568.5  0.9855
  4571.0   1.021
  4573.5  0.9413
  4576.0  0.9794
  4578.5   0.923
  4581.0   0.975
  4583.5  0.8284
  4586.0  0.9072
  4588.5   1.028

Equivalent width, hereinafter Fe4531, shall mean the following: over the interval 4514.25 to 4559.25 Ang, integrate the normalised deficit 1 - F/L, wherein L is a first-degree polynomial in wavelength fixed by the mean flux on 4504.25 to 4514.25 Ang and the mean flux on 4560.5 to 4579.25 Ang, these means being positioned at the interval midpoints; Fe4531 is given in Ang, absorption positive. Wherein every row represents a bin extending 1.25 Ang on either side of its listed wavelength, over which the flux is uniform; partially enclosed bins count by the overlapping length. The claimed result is 2.87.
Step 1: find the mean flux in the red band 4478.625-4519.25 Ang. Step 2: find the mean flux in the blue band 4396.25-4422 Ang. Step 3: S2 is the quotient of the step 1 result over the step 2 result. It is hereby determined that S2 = 1.16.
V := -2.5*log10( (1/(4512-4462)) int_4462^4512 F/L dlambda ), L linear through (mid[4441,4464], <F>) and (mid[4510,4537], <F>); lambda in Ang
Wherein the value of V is -0.05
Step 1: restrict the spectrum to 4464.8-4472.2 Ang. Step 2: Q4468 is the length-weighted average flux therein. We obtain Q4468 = 0.9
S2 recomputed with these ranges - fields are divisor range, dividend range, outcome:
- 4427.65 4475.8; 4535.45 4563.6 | 1.08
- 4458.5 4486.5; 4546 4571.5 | 1.08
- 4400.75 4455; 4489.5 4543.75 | 1.10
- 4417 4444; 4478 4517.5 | 1.10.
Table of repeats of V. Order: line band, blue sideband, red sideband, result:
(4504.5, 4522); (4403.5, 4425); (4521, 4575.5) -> -0.074 mag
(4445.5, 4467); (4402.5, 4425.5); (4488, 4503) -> 0.037 mag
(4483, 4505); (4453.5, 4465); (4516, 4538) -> -0.100 mag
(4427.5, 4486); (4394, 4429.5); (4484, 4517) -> 0.018 mag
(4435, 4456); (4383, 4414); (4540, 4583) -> -0.077 mag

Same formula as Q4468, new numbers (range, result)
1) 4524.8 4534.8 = 0.868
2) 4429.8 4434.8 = 0.777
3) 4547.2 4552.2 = 0.896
